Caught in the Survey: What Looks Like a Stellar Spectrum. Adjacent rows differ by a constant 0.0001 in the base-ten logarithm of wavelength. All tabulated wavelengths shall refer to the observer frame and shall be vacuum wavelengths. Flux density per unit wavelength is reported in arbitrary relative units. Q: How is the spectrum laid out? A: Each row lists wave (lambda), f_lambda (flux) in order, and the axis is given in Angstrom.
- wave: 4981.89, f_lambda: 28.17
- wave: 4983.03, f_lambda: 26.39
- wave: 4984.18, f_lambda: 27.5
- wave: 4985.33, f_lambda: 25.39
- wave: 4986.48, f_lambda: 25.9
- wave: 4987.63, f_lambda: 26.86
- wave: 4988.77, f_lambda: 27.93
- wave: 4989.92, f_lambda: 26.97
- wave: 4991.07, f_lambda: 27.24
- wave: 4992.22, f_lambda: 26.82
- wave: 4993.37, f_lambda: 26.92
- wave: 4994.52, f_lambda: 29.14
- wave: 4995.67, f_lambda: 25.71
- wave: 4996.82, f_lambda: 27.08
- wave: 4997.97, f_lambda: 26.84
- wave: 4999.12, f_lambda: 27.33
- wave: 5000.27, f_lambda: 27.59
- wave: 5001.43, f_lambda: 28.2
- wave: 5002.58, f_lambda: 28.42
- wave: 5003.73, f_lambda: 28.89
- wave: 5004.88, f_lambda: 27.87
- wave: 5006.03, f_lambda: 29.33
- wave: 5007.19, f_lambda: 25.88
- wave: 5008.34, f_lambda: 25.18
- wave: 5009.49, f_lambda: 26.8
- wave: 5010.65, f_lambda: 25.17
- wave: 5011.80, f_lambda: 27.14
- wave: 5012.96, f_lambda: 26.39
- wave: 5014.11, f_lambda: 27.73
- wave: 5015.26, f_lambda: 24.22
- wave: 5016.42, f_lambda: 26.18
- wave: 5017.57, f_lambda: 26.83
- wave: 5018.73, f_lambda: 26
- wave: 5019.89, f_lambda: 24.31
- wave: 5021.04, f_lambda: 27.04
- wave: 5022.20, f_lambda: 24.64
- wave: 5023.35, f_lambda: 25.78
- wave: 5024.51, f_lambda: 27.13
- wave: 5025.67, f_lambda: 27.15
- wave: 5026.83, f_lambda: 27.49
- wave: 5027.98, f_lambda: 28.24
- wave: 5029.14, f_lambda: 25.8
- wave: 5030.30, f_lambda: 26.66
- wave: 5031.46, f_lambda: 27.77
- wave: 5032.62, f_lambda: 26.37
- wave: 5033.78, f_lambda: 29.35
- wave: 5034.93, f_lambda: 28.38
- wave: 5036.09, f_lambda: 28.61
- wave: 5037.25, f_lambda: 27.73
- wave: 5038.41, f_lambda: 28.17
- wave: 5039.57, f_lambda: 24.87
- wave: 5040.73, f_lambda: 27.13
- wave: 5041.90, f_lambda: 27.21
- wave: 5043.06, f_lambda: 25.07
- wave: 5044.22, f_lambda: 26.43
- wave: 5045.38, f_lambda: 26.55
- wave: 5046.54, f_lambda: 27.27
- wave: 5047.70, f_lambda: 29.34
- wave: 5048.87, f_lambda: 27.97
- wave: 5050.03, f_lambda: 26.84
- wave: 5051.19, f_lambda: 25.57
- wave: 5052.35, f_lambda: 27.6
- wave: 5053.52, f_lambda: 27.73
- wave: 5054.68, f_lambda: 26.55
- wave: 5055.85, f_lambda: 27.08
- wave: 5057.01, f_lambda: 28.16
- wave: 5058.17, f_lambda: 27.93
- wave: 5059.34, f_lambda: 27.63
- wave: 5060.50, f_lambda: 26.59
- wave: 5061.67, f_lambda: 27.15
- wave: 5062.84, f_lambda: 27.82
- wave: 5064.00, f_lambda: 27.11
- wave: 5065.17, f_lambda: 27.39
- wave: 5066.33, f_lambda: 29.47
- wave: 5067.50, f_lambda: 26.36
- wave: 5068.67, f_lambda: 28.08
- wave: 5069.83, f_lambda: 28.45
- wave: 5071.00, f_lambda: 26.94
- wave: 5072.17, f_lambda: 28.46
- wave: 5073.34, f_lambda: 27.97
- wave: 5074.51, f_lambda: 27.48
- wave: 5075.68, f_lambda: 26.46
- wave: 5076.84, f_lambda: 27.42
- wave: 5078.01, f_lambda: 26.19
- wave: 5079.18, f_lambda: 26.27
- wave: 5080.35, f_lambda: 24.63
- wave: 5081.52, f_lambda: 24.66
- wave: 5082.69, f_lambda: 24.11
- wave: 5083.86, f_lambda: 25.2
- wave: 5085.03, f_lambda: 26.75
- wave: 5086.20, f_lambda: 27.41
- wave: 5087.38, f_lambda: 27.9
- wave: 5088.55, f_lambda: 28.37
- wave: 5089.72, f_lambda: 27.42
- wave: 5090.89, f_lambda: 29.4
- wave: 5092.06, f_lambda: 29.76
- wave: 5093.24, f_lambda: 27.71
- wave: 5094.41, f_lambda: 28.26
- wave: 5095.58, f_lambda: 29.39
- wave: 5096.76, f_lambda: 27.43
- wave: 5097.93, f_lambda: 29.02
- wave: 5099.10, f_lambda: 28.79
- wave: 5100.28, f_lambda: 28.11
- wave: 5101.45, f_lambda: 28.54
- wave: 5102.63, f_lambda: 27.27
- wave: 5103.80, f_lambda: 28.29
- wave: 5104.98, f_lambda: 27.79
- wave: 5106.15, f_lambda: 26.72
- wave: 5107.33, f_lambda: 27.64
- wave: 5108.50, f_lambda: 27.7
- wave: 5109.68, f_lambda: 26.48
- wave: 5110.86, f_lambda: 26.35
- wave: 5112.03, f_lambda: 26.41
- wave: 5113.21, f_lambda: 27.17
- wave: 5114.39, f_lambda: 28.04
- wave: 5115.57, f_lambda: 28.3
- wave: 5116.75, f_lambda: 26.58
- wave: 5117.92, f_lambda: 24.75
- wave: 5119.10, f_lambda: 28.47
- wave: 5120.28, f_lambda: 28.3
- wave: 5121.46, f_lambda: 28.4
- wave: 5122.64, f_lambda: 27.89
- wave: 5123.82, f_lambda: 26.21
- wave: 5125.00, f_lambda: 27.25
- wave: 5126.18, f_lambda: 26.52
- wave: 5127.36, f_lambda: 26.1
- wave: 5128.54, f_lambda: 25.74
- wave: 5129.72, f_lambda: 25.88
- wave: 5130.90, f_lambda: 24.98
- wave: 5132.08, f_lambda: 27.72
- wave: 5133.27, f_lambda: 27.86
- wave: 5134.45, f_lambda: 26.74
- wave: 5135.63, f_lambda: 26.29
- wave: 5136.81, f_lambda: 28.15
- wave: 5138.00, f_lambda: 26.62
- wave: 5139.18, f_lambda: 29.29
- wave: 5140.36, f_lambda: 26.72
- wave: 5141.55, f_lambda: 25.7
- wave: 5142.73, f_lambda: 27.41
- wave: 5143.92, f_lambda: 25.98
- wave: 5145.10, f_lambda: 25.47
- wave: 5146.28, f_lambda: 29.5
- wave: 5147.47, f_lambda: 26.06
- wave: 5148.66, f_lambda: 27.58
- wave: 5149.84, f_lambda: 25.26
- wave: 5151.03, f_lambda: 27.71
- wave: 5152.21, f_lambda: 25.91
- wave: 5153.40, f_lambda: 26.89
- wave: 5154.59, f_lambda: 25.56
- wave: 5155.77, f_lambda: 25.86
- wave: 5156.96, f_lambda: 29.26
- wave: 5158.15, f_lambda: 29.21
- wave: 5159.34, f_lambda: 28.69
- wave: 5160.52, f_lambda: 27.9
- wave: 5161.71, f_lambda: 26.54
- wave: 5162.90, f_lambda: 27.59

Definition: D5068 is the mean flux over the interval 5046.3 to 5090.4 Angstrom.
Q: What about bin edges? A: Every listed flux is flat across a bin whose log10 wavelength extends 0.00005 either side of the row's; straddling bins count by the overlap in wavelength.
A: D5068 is 27.2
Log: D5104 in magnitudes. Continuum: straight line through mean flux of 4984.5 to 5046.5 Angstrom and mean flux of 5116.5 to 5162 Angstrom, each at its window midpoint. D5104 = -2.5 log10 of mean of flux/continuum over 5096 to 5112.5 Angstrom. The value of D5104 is -0.026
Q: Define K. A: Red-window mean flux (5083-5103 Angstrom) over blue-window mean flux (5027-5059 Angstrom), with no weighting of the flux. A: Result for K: 1.03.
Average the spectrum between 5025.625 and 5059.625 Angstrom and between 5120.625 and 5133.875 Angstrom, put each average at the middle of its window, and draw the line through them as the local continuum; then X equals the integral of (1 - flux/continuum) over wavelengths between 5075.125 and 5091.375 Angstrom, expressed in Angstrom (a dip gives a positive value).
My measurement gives 0.3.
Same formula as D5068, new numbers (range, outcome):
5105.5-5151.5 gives 27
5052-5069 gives 27.5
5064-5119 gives 27.4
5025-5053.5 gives 27.2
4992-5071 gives 27.1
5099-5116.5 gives 27.5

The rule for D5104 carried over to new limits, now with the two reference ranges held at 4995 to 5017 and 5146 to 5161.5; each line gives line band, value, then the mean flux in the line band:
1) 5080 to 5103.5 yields -0.016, 27.5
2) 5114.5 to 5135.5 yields 0.011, 26.9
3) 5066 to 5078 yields -0.020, 27.6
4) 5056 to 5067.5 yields -0.021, 27.6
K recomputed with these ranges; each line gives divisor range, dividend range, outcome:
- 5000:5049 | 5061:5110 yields 1.02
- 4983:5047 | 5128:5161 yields 1.00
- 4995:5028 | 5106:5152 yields 1.01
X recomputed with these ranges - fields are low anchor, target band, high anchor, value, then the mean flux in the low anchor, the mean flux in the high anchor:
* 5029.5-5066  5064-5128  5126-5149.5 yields -0.80 Angstrom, 27.3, 26.8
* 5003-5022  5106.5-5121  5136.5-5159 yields -0.14 Angstrom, 26.5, 27.1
